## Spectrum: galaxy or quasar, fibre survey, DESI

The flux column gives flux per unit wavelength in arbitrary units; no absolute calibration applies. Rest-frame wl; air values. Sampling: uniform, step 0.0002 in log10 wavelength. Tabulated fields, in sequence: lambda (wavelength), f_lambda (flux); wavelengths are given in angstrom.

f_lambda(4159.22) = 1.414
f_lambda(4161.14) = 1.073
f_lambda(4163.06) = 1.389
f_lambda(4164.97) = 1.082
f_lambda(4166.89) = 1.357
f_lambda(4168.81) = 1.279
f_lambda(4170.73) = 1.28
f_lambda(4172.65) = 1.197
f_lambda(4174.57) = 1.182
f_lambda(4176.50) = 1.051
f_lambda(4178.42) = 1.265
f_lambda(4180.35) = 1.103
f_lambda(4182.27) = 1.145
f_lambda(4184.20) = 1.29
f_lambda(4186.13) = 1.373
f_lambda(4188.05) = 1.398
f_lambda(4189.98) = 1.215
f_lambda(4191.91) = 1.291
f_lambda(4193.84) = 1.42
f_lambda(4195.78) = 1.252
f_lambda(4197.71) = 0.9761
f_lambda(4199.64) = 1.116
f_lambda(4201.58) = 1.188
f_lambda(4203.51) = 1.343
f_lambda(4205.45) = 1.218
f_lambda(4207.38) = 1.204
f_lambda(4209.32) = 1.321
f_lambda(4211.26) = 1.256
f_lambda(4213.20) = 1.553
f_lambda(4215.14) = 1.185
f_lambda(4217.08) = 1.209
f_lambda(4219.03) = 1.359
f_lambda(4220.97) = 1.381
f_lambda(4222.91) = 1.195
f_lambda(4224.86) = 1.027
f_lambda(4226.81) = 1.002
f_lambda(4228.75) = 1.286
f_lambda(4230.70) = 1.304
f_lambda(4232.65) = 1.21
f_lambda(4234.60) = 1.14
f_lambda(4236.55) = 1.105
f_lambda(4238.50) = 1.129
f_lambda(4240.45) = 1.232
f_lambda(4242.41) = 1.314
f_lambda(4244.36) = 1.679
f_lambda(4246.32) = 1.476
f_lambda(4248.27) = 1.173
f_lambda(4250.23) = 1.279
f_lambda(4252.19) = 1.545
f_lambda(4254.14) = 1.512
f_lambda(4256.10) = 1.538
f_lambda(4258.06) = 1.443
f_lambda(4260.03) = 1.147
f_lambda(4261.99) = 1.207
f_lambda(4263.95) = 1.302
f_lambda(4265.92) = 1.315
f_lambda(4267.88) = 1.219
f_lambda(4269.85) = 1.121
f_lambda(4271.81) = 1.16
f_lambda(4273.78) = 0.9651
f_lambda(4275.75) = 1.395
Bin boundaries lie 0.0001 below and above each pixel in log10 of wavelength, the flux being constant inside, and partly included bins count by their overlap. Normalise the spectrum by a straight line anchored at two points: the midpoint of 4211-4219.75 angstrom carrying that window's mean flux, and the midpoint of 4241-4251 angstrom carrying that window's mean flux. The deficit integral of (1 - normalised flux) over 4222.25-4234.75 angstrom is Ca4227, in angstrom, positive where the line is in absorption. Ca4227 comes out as 1.6 angstrom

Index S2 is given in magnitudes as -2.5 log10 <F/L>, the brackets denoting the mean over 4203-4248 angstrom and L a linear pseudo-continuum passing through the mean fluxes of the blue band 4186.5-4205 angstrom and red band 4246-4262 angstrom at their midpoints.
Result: 0.040 mag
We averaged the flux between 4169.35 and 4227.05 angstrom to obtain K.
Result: 1.24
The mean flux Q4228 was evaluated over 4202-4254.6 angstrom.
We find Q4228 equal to 1.28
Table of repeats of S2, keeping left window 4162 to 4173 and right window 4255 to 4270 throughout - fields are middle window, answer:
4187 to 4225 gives 0.02 mag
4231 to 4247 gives 0.01 mag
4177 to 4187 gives 0.04 mag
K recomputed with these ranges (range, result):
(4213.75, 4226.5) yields 1.22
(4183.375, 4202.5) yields 1.25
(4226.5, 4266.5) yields 1.31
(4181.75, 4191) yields 1.29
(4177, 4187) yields 1.23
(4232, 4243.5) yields 1.19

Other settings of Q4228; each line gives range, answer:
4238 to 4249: 1.35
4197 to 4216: 1.24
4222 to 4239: 1.16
